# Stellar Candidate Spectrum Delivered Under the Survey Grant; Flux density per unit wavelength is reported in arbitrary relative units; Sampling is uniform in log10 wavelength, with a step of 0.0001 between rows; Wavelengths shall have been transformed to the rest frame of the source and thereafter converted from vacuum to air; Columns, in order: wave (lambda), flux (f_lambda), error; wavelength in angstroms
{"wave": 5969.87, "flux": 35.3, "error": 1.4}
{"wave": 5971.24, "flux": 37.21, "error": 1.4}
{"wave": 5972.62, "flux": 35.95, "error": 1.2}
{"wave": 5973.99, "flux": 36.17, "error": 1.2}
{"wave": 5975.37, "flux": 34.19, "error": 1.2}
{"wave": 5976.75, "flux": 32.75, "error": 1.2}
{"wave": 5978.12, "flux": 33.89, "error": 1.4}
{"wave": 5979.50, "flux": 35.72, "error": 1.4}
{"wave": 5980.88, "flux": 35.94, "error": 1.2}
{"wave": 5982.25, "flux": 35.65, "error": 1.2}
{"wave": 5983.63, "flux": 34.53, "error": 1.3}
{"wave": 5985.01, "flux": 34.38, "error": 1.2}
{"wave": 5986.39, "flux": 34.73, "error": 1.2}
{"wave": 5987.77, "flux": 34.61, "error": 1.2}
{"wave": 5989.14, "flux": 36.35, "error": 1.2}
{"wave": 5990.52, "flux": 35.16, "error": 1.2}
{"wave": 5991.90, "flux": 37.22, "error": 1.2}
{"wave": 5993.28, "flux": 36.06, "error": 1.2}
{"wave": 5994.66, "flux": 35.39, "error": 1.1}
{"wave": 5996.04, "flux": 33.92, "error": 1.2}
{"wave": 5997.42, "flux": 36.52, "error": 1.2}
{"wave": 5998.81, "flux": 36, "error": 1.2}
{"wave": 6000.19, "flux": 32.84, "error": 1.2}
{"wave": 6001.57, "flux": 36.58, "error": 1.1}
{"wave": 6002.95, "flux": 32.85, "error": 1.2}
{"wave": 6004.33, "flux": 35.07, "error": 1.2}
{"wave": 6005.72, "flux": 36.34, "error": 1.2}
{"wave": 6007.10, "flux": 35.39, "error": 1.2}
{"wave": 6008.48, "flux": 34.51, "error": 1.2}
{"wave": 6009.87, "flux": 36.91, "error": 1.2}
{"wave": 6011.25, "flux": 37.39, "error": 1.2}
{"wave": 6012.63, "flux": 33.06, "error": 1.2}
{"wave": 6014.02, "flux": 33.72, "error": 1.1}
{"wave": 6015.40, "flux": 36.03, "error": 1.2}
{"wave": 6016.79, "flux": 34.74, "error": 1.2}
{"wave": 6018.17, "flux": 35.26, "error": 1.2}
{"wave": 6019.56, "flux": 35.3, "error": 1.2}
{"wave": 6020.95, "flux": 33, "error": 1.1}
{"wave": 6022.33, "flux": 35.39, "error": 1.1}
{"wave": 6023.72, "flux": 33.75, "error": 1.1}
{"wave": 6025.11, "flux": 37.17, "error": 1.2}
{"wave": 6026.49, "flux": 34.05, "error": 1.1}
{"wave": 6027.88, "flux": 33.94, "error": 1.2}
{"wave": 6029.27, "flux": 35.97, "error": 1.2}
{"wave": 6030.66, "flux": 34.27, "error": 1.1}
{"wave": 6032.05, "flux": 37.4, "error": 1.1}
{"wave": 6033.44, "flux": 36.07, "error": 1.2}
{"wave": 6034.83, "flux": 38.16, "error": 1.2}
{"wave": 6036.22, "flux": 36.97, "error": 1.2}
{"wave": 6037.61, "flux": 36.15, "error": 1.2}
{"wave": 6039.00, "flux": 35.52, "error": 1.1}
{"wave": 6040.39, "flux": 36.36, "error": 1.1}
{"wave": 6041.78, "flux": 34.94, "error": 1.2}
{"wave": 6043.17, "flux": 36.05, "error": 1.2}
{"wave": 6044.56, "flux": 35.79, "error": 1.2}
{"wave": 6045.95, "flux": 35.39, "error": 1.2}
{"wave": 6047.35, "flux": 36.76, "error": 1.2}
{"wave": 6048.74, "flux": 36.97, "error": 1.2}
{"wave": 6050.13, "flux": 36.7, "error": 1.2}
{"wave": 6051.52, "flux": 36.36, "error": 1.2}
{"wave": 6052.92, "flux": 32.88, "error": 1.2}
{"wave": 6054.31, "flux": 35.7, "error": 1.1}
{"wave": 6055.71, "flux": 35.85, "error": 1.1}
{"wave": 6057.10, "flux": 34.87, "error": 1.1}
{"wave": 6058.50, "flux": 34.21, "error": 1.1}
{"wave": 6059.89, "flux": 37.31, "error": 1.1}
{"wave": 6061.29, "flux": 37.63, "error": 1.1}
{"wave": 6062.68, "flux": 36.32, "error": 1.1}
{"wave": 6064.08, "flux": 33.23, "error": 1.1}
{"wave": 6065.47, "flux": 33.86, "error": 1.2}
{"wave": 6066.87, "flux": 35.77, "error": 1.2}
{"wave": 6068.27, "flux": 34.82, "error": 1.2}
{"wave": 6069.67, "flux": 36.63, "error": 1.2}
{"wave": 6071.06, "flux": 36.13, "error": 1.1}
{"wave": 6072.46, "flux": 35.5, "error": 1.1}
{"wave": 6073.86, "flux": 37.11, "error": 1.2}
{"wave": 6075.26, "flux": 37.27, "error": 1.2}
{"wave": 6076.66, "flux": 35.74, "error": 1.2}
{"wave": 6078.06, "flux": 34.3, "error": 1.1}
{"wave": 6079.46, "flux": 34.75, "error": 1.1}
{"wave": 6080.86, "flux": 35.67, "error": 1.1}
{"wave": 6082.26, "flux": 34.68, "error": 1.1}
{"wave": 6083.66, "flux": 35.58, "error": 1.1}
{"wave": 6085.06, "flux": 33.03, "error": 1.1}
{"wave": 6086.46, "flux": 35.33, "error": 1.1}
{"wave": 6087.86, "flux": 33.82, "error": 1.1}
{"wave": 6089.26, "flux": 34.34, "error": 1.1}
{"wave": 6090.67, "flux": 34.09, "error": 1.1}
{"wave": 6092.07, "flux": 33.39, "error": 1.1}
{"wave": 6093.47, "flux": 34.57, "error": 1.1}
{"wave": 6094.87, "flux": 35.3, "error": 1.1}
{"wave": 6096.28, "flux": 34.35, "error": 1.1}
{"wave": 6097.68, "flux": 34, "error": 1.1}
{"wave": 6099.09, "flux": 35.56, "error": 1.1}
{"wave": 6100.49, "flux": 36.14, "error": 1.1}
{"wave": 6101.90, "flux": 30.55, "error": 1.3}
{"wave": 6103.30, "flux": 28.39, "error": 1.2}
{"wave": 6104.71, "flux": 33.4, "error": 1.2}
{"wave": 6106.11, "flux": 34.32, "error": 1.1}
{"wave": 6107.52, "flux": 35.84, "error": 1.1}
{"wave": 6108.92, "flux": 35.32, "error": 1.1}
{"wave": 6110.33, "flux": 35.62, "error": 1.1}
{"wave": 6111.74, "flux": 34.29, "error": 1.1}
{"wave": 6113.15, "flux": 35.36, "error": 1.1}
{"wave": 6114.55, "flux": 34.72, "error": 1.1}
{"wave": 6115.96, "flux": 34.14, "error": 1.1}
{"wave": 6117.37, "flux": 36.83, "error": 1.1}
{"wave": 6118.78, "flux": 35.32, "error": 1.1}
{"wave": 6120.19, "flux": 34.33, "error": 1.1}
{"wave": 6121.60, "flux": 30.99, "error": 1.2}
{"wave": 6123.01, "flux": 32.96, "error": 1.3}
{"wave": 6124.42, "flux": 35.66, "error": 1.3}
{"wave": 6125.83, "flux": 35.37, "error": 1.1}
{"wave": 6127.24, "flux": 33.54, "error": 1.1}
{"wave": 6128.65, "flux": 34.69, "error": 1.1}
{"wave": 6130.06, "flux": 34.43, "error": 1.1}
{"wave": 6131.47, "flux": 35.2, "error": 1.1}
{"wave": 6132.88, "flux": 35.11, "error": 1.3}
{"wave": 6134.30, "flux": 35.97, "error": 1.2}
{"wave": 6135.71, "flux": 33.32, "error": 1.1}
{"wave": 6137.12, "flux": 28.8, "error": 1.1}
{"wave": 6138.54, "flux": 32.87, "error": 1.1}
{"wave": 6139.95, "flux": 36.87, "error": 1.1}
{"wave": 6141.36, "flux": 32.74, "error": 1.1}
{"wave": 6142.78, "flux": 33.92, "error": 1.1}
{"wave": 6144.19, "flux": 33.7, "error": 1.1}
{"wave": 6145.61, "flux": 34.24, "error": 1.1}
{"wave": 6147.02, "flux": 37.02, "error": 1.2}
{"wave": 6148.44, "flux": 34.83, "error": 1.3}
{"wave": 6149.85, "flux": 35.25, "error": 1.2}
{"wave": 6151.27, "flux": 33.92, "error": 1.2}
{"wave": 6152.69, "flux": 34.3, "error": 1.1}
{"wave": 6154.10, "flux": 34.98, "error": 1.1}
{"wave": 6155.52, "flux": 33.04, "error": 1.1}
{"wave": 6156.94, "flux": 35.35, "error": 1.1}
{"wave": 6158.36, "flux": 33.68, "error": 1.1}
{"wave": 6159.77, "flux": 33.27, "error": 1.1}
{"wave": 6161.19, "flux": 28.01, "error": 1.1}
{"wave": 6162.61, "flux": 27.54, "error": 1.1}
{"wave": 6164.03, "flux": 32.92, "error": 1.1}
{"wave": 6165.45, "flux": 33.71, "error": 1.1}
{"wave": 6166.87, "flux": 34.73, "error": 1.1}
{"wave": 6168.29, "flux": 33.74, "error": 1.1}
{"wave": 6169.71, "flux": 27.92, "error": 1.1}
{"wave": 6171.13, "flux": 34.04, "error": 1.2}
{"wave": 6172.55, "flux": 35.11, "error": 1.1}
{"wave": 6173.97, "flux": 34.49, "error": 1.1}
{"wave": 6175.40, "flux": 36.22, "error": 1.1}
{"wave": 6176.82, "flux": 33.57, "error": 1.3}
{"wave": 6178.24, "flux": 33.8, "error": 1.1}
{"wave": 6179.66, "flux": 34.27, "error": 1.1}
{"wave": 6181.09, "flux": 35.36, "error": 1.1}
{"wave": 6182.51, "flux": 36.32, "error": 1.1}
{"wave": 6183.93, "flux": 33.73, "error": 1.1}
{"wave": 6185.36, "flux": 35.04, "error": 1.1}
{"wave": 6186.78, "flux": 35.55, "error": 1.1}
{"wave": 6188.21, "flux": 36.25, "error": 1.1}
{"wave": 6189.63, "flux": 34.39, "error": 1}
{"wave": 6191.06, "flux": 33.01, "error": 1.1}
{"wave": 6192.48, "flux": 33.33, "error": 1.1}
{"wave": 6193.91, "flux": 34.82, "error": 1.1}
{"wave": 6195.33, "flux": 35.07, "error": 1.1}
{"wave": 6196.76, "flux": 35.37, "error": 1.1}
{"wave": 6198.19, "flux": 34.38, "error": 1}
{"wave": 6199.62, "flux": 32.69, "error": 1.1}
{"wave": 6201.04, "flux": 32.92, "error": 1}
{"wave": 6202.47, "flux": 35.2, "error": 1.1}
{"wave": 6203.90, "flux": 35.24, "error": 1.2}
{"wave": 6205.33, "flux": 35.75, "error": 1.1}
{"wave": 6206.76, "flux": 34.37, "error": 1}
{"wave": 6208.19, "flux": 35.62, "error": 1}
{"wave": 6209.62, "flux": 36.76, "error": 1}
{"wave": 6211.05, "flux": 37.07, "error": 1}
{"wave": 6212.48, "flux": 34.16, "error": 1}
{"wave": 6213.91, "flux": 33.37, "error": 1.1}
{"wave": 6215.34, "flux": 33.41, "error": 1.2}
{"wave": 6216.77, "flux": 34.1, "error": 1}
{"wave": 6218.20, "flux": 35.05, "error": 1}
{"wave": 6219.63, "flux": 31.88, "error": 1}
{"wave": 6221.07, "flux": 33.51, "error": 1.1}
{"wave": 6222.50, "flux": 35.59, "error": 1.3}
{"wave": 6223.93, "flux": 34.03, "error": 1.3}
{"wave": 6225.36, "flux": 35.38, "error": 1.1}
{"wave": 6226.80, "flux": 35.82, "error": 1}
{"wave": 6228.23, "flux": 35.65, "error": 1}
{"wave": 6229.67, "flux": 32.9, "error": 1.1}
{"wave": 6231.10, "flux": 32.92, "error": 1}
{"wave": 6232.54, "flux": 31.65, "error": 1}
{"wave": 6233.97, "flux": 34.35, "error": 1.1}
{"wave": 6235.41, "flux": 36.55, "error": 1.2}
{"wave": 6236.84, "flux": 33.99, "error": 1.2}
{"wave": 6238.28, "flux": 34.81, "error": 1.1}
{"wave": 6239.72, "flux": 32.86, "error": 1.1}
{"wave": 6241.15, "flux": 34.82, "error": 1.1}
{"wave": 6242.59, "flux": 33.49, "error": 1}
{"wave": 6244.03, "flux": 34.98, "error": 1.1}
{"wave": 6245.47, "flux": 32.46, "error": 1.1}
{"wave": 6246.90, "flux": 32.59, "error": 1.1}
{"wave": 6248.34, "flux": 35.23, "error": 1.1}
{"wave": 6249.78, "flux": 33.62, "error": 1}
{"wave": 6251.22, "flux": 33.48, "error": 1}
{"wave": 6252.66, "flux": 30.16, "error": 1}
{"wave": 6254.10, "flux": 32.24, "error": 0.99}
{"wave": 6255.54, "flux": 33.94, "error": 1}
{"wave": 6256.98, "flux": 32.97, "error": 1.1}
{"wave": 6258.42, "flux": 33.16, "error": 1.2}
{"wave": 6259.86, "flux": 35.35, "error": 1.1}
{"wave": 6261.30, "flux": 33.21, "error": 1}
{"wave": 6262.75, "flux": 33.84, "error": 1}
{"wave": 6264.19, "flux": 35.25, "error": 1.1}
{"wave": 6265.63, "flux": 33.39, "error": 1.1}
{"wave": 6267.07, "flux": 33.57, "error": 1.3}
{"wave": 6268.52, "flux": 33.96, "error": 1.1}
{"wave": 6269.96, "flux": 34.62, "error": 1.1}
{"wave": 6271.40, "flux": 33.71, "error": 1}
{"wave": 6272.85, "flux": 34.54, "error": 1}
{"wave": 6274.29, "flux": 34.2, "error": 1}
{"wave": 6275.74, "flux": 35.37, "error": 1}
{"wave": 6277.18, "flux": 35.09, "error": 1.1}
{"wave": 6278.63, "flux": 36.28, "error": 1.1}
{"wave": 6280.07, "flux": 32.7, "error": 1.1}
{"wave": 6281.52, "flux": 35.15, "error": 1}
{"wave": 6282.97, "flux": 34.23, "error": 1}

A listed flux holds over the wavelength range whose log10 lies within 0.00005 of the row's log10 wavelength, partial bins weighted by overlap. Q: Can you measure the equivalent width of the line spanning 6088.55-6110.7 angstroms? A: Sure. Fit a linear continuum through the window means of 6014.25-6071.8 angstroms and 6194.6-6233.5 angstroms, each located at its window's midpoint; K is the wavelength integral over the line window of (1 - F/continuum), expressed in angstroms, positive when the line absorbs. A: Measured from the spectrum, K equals 0.7 angstroms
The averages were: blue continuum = 35.6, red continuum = 34.4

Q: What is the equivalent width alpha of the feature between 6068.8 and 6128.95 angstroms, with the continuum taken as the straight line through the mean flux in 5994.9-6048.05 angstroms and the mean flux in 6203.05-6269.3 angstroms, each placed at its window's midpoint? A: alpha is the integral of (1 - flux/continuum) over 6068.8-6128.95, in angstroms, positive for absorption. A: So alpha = 0.54 angstroms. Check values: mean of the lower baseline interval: 35.4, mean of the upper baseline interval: 34.1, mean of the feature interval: 34.6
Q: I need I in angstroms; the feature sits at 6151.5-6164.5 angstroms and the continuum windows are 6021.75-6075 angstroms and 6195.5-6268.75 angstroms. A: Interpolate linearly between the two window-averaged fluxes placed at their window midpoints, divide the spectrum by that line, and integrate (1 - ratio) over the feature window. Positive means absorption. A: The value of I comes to 0.8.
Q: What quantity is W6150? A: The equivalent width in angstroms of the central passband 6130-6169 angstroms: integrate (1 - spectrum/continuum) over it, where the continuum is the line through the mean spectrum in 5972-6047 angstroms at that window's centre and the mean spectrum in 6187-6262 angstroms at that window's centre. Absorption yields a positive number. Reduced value 1.0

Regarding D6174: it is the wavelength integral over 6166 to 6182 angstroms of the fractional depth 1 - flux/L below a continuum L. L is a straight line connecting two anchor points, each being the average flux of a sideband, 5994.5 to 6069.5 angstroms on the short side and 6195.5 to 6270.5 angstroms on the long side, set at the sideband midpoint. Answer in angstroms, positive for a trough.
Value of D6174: 0.3 angstroms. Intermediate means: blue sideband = 35.4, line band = 34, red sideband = 34.1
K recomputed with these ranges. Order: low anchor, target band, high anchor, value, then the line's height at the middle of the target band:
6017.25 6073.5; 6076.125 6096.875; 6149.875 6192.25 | 0.2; 35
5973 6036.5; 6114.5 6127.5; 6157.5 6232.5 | 0.0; 34.5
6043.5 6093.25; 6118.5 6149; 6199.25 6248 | 0.7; 34.9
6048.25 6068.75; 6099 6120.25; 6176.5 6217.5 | 0.5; 35.2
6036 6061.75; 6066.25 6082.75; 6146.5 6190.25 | -0.1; 35.5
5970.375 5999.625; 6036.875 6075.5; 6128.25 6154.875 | -1.0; 34.9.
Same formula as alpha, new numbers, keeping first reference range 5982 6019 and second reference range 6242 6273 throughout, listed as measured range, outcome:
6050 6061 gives -0.2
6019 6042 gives -0.4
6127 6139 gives 0.2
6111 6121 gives -0.1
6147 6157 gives -0.1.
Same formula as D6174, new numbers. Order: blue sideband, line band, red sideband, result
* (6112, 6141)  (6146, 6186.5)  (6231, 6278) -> 0.4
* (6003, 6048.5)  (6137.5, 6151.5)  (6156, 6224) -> 0.0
